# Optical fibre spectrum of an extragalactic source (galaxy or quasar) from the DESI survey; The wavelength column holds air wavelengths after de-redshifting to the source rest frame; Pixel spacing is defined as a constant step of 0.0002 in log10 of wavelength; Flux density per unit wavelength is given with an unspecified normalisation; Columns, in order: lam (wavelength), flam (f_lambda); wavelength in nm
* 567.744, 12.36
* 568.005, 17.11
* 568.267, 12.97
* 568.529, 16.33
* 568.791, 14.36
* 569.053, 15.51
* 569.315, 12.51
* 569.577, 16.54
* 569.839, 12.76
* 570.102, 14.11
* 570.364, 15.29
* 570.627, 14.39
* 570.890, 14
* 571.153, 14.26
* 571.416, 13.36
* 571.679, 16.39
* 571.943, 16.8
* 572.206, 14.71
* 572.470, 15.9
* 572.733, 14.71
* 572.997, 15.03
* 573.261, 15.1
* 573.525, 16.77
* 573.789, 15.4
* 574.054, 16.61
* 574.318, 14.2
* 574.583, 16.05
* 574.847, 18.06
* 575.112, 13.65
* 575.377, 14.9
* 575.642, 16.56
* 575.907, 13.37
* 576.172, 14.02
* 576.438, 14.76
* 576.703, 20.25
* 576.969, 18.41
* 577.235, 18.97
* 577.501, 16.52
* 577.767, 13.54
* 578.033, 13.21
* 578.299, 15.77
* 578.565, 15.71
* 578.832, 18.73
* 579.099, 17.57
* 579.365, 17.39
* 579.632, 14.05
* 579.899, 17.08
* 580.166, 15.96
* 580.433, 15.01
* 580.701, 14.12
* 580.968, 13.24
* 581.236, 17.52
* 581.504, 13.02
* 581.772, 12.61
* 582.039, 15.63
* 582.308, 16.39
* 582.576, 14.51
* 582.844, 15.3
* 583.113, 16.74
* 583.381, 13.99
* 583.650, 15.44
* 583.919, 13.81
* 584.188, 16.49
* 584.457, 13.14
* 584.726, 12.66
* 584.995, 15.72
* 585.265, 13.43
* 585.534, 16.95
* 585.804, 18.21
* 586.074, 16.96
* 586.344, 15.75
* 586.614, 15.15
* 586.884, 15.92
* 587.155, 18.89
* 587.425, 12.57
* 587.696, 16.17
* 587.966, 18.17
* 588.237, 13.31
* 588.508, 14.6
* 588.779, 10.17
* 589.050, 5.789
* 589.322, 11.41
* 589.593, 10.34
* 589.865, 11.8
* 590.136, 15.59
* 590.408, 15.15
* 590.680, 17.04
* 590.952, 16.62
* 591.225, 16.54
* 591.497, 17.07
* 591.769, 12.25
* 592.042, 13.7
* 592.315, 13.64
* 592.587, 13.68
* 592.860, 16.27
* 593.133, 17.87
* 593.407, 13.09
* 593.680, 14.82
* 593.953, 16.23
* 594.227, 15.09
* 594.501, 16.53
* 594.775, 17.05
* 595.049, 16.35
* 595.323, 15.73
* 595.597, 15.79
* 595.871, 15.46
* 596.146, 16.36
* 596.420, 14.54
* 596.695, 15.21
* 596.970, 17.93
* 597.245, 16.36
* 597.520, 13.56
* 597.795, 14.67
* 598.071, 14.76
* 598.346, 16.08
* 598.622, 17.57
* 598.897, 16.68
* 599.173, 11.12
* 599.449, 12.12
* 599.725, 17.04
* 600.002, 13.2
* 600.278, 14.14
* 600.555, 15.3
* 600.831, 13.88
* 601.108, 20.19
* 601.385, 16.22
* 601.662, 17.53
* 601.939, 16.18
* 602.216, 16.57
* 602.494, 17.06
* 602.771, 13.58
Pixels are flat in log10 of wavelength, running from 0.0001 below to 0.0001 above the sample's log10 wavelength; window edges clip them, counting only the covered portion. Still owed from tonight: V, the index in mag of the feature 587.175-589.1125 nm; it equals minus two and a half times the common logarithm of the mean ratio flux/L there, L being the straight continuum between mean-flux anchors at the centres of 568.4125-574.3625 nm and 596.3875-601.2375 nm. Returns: 0.12 mag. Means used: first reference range 15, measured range 13.6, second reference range 15.2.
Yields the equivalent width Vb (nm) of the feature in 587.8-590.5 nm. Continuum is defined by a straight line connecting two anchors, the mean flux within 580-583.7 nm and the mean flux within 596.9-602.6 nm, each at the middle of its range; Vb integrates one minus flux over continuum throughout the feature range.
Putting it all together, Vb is 0.46 nm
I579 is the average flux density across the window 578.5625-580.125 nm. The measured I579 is 16.8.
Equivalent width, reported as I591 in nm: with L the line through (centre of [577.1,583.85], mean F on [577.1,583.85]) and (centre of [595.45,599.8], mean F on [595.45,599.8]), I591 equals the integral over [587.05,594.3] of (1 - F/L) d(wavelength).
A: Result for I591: 0.49 nm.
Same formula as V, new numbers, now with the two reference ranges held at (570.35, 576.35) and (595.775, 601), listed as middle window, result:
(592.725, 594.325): -0.033 mag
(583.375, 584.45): 0.023 mag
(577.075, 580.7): -0.062 mag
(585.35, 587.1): -0.095 mag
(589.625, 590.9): 0.034 mag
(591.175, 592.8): 0.047 mag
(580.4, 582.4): 0.038 mag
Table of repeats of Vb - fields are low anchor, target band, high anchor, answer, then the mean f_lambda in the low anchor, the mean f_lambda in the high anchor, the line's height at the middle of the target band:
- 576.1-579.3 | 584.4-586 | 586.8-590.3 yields -0.09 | 16.5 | 13.4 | 14.4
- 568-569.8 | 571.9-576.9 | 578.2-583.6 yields -0.17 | 14.8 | 15.5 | 15.1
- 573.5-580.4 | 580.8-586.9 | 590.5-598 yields 0.27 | 16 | 15.5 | 15.8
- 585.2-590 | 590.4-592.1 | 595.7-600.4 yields -0.13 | 14.2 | 15.1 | 14.5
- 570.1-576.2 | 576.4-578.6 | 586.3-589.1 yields -0.22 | 15.2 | 14.4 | 15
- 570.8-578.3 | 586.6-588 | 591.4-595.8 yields -0.06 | 15.6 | 15.3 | 15.4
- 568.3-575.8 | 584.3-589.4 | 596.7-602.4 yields 0.28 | 15.1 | 15.6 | 15.4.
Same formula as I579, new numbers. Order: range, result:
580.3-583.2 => 14.9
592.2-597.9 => 15.5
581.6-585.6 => 14.8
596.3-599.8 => 15.2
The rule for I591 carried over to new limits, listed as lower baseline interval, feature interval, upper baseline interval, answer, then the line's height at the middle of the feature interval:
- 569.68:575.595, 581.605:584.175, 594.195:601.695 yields 0.06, 15.3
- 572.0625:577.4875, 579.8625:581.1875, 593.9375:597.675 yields 0.07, 15.9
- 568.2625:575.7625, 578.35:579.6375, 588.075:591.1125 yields -0.24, 14.3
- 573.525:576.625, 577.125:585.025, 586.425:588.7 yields 0.06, 15.4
